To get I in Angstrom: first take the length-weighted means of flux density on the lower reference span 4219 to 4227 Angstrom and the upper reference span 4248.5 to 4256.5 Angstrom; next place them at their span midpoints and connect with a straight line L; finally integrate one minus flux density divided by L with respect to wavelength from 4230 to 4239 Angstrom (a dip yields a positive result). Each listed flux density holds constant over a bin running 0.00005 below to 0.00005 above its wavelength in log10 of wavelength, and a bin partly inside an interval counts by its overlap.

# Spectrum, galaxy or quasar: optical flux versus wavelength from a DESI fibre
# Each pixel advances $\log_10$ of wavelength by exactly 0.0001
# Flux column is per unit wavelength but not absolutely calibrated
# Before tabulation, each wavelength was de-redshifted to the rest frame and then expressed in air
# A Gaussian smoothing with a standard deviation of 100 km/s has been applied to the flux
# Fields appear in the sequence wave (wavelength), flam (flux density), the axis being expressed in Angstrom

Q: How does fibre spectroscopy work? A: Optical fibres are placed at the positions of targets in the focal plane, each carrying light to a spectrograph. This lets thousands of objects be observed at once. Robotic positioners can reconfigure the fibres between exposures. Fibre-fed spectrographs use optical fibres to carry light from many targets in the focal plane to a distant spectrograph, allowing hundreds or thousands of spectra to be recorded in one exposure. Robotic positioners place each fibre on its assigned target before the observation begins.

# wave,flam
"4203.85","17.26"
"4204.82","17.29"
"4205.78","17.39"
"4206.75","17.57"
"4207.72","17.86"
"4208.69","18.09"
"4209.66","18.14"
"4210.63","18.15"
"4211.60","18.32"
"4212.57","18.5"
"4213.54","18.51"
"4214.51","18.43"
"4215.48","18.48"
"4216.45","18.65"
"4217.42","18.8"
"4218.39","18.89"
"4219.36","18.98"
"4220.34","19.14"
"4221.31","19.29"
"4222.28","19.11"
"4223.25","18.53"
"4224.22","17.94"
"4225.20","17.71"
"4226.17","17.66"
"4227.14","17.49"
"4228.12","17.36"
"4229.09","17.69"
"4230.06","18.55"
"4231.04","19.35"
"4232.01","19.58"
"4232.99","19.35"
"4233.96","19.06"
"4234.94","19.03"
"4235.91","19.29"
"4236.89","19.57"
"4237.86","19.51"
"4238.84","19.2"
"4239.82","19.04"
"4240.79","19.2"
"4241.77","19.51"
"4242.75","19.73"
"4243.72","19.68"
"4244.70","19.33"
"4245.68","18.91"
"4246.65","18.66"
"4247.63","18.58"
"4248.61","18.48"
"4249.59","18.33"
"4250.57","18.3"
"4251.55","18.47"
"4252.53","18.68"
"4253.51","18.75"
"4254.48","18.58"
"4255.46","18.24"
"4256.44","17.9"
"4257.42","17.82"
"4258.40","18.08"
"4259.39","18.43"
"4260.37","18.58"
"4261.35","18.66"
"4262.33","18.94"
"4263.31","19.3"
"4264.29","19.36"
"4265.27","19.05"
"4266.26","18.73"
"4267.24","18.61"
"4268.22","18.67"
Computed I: -0.4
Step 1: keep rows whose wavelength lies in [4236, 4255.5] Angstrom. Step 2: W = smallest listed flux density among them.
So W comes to 18.24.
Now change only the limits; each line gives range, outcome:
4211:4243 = 17.36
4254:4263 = 17.82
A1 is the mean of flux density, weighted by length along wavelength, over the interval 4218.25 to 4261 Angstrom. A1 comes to 18.7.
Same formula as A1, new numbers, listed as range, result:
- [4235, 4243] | 19.3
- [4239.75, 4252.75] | 18.9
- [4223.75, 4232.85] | 18.2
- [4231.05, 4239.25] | 19.3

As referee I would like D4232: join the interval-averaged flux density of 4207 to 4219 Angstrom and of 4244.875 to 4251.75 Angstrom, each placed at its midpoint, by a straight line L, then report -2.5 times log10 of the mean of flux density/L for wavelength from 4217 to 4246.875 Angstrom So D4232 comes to -0.023 mag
